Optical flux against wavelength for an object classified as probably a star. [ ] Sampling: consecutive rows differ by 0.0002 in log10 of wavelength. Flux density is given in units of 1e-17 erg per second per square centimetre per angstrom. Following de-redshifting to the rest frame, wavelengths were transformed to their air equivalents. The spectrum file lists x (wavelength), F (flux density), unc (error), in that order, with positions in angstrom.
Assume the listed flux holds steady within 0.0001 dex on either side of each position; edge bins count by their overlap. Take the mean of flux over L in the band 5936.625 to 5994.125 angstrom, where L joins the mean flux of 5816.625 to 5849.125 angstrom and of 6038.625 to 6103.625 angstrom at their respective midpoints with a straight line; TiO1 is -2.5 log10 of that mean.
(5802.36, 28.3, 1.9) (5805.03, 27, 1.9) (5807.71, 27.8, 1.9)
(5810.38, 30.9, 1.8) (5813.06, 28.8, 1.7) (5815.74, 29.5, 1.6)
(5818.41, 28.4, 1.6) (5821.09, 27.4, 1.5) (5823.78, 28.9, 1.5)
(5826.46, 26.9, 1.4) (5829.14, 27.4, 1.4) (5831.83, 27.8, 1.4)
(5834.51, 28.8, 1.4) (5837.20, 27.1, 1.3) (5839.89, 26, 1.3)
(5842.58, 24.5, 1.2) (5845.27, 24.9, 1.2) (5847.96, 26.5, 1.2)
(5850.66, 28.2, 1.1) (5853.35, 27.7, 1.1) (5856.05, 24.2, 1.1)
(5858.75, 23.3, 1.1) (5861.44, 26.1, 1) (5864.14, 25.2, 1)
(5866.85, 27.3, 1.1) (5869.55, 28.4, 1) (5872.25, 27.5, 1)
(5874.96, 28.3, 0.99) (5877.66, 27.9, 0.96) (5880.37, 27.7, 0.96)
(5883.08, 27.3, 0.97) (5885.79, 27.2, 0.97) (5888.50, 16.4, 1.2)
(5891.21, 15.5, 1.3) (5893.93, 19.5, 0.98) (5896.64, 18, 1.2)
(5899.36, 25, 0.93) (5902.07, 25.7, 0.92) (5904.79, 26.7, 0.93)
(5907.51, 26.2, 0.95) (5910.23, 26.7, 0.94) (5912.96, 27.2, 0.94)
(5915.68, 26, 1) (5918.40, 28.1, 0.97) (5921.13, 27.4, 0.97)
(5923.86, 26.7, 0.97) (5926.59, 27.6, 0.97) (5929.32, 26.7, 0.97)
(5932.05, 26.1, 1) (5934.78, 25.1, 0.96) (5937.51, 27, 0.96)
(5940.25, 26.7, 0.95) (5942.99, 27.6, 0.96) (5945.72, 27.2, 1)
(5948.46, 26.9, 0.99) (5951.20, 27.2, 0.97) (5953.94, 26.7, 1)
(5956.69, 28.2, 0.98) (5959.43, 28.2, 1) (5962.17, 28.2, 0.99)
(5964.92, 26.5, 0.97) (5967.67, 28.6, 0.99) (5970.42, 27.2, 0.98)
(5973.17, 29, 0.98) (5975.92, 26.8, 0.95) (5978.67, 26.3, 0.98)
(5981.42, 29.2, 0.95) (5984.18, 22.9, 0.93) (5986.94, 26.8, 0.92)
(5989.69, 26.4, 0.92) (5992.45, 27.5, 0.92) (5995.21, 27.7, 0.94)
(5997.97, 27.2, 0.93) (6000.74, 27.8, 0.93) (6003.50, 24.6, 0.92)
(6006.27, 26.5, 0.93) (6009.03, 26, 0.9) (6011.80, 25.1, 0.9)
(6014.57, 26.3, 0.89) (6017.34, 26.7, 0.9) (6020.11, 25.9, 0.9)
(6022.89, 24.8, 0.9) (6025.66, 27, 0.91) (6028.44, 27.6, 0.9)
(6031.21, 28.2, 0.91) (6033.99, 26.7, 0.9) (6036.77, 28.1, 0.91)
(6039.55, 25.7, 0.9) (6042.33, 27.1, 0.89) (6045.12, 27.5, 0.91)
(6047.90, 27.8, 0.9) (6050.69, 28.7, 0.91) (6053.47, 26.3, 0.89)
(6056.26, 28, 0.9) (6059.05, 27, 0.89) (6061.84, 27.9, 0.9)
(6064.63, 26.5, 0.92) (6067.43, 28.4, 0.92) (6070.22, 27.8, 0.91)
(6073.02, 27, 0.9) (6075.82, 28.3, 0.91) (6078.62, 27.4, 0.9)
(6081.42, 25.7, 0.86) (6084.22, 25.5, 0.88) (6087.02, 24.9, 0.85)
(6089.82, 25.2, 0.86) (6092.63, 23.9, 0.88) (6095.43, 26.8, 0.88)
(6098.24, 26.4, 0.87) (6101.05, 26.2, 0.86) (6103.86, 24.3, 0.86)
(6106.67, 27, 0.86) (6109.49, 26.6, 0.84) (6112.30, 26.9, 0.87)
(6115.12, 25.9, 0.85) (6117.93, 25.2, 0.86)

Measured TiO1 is -0.012 mag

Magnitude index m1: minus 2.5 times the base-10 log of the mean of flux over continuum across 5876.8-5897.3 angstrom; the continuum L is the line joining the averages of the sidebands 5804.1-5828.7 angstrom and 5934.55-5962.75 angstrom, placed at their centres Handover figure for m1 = 0.23 mag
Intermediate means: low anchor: 28.4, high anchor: 27.2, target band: 22.5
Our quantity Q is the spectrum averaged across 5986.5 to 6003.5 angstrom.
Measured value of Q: 27.1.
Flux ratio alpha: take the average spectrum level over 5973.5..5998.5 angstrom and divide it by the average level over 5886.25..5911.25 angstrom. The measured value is 1.2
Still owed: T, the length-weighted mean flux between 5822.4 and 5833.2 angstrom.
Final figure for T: 27.7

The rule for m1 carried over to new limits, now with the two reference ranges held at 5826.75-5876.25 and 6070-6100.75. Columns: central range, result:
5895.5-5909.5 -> 0.09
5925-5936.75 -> 0.00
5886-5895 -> 0.40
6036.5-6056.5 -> -0.04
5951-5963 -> -0.05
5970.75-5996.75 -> -0.02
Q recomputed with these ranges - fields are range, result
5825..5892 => 26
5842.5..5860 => 25.7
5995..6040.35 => 26.6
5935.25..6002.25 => 27.2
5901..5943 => 26.7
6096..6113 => 26.2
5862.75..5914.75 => 24.9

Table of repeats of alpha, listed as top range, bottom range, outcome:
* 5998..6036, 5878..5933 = 1.06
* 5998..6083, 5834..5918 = 1.06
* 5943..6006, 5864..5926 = 1.07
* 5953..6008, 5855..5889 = 1.04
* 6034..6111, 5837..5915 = 1.06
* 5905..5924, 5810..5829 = 0.94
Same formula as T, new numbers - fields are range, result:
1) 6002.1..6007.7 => 25.6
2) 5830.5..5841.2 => 27.4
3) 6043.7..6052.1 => 28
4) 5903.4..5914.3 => 26.7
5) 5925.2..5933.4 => 26.8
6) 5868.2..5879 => 28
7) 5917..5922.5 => 27.7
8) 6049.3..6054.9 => 27.5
